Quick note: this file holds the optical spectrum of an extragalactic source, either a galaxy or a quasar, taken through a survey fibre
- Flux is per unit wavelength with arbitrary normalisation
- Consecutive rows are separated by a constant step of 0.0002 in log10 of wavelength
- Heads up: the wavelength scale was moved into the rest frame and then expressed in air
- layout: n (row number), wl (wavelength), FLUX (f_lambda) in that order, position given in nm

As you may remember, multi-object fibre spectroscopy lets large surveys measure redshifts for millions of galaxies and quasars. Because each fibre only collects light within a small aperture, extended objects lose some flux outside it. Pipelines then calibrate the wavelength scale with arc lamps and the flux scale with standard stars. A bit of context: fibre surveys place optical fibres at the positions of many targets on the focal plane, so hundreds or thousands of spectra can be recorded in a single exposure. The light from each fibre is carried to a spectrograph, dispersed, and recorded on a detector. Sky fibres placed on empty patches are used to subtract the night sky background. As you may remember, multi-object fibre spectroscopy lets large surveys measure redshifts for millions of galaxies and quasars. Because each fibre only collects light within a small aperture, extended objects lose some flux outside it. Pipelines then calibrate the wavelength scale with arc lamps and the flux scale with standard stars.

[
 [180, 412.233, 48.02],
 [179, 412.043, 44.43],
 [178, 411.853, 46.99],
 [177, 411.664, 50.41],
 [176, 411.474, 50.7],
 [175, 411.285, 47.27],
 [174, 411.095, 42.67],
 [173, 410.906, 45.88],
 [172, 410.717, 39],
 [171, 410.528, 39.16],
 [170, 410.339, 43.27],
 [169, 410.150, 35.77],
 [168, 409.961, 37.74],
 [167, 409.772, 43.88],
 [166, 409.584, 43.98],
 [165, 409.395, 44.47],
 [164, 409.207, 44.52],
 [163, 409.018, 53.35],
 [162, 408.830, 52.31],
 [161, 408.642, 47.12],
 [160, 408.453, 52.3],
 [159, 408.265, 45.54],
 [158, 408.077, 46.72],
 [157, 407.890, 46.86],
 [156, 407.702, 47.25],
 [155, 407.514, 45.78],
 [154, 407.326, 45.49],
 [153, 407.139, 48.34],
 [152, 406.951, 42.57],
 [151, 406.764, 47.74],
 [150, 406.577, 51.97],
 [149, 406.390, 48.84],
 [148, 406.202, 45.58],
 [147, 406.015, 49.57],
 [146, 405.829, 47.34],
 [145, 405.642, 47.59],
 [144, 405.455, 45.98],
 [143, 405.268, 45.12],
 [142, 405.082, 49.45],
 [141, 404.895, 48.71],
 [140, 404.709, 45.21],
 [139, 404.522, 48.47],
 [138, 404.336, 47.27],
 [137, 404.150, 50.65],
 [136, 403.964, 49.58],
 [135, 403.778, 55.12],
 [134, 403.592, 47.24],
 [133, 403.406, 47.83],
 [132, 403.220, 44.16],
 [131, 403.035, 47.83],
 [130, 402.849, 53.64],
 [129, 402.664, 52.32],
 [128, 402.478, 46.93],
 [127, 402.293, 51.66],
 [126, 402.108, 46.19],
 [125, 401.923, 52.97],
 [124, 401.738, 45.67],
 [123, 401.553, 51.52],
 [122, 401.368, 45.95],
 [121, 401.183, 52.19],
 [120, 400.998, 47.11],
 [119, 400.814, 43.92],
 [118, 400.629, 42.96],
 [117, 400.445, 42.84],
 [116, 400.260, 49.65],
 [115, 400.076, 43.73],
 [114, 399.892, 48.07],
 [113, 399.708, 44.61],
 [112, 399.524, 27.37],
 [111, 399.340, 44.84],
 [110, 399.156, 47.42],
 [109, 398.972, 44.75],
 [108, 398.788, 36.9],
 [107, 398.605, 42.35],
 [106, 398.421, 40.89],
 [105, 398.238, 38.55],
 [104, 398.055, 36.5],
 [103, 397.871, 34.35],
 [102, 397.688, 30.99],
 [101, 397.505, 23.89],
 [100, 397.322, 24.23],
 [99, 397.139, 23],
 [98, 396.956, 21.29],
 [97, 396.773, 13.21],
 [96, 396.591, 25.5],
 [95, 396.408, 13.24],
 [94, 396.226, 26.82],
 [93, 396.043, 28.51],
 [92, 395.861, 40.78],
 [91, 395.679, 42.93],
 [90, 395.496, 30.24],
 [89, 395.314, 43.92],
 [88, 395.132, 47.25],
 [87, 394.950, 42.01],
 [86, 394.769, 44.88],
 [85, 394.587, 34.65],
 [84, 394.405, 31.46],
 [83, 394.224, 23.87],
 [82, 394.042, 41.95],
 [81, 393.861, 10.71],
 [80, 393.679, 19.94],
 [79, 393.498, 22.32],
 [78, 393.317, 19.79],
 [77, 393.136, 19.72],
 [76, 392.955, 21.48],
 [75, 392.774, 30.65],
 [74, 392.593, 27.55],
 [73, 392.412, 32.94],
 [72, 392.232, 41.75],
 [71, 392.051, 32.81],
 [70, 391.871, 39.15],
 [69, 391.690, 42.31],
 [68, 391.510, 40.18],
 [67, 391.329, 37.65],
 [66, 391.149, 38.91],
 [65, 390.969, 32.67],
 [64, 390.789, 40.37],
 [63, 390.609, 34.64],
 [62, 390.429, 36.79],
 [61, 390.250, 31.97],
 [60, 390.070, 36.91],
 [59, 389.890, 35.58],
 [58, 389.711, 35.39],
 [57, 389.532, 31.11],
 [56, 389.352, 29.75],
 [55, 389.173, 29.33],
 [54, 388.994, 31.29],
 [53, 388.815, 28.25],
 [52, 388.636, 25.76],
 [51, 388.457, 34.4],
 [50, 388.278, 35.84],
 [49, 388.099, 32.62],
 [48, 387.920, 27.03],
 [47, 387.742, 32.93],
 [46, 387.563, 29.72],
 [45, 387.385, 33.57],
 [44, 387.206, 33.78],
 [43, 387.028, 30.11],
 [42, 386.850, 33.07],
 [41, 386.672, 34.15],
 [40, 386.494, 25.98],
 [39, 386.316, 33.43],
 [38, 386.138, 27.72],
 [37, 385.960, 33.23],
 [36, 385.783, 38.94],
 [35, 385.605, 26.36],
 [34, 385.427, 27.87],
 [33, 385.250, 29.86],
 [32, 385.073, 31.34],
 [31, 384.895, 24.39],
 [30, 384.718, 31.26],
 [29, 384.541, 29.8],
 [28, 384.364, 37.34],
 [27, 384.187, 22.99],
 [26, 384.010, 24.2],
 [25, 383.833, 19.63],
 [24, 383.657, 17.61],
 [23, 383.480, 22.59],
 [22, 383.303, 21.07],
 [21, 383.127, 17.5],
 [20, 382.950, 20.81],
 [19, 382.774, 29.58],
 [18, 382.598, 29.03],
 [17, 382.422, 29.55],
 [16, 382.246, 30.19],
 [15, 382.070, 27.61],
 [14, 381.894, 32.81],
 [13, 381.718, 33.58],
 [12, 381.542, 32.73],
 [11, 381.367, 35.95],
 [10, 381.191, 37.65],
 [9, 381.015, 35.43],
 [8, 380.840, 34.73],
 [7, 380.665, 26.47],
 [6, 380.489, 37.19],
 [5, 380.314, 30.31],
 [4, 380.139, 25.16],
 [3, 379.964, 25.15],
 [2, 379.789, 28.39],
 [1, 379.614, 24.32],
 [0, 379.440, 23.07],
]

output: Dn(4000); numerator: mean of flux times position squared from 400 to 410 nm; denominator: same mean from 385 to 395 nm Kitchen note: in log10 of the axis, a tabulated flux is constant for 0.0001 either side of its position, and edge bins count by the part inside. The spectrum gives 1.61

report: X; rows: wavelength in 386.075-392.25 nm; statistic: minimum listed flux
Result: 25.76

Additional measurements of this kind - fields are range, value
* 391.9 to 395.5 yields 10.71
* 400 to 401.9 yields 42.84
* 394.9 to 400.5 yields 13.21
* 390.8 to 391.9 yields 32.67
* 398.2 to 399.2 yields 36.9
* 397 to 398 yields 23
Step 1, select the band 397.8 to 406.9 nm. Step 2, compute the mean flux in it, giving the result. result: 46.3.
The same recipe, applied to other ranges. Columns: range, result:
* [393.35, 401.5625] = 35.6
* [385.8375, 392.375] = 33.7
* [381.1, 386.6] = 28.5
